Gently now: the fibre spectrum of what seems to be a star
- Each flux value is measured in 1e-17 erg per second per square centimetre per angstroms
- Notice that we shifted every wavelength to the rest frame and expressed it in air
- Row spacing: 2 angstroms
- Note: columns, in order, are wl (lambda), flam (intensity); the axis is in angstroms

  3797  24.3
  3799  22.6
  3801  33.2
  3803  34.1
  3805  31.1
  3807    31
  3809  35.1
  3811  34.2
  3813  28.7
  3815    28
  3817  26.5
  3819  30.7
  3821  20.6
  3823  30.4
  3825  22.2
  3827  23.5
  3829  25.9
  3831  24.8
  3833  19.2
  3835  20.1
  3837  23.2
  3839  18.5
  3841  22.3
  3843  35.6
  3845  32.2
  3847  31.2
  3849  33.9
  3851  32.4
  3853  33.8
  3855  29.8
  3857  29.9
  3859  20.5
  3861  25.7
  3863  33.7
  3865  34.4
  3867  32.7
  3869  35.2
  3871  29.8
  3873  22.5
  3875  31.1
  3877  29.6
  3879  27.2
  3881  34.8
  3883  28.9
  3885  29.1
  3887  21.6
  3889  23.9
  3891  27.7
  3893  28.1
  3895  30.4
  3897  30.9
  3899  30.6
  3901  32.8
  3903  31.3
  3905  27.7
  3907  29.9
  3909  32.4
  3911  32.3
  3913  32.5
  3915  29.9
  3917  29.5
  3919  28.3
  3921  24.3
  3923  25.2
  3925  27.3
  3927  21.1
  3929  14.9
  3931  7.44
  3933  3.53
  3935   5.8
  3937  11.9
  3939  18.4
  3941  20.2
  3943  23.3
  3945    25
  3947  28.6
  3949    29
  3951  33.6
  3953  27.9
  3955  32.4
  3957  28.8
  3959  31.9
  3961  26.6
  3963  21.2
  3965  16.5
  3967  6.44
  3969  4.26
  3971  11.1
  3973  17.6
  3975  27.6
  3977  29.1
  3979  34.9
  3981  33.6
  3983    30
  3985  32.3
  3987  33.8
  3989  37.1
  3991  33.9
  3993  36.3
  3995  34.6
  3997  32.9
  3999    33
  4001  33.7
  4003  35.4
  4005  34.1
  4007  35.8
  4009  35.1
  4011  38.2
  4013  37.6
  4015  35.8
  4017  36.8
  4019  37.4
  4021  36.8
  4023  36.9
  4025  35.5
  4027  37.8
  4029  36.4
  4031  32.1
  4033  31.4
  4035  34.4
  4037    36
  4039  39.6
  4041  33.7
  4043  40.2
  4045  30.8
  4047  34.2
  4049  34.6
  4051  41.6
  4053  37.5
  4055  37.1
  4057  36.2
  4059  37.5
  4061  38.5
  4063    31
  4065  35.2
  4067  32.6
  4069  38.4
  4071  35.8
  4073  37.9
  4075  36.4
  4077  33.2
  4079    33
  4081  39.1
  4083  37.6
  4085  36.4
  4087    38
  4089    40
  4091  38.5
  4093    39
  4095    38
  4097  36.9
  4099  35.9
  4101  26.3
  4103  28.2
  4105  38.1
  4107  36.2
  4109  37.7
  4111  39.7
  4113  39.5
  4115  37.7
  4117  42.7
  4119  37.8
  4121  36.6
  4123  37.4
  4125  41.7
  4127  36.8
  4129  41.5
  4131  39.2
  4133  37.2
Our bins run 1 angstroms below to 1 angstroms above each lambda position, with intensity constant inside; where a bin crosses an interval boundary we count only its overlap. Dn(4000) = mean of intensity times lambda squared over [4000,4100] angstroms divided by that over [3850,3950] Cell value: 1.48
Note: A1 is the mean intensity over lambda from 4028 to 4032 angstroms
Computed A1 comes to 34.2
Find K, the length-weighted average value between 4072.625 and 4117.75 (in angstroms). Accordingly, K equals 36.7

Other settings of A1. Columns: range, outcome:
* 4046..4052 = 36.8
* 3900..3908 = 30.4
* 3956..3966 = 25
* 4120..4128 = 38.1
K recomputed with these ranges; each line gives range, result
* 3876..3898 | 28.4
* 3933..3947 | 17.2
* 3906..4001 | 25.4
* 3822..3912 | 28.5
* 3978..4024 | 35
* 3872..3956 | 25.8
